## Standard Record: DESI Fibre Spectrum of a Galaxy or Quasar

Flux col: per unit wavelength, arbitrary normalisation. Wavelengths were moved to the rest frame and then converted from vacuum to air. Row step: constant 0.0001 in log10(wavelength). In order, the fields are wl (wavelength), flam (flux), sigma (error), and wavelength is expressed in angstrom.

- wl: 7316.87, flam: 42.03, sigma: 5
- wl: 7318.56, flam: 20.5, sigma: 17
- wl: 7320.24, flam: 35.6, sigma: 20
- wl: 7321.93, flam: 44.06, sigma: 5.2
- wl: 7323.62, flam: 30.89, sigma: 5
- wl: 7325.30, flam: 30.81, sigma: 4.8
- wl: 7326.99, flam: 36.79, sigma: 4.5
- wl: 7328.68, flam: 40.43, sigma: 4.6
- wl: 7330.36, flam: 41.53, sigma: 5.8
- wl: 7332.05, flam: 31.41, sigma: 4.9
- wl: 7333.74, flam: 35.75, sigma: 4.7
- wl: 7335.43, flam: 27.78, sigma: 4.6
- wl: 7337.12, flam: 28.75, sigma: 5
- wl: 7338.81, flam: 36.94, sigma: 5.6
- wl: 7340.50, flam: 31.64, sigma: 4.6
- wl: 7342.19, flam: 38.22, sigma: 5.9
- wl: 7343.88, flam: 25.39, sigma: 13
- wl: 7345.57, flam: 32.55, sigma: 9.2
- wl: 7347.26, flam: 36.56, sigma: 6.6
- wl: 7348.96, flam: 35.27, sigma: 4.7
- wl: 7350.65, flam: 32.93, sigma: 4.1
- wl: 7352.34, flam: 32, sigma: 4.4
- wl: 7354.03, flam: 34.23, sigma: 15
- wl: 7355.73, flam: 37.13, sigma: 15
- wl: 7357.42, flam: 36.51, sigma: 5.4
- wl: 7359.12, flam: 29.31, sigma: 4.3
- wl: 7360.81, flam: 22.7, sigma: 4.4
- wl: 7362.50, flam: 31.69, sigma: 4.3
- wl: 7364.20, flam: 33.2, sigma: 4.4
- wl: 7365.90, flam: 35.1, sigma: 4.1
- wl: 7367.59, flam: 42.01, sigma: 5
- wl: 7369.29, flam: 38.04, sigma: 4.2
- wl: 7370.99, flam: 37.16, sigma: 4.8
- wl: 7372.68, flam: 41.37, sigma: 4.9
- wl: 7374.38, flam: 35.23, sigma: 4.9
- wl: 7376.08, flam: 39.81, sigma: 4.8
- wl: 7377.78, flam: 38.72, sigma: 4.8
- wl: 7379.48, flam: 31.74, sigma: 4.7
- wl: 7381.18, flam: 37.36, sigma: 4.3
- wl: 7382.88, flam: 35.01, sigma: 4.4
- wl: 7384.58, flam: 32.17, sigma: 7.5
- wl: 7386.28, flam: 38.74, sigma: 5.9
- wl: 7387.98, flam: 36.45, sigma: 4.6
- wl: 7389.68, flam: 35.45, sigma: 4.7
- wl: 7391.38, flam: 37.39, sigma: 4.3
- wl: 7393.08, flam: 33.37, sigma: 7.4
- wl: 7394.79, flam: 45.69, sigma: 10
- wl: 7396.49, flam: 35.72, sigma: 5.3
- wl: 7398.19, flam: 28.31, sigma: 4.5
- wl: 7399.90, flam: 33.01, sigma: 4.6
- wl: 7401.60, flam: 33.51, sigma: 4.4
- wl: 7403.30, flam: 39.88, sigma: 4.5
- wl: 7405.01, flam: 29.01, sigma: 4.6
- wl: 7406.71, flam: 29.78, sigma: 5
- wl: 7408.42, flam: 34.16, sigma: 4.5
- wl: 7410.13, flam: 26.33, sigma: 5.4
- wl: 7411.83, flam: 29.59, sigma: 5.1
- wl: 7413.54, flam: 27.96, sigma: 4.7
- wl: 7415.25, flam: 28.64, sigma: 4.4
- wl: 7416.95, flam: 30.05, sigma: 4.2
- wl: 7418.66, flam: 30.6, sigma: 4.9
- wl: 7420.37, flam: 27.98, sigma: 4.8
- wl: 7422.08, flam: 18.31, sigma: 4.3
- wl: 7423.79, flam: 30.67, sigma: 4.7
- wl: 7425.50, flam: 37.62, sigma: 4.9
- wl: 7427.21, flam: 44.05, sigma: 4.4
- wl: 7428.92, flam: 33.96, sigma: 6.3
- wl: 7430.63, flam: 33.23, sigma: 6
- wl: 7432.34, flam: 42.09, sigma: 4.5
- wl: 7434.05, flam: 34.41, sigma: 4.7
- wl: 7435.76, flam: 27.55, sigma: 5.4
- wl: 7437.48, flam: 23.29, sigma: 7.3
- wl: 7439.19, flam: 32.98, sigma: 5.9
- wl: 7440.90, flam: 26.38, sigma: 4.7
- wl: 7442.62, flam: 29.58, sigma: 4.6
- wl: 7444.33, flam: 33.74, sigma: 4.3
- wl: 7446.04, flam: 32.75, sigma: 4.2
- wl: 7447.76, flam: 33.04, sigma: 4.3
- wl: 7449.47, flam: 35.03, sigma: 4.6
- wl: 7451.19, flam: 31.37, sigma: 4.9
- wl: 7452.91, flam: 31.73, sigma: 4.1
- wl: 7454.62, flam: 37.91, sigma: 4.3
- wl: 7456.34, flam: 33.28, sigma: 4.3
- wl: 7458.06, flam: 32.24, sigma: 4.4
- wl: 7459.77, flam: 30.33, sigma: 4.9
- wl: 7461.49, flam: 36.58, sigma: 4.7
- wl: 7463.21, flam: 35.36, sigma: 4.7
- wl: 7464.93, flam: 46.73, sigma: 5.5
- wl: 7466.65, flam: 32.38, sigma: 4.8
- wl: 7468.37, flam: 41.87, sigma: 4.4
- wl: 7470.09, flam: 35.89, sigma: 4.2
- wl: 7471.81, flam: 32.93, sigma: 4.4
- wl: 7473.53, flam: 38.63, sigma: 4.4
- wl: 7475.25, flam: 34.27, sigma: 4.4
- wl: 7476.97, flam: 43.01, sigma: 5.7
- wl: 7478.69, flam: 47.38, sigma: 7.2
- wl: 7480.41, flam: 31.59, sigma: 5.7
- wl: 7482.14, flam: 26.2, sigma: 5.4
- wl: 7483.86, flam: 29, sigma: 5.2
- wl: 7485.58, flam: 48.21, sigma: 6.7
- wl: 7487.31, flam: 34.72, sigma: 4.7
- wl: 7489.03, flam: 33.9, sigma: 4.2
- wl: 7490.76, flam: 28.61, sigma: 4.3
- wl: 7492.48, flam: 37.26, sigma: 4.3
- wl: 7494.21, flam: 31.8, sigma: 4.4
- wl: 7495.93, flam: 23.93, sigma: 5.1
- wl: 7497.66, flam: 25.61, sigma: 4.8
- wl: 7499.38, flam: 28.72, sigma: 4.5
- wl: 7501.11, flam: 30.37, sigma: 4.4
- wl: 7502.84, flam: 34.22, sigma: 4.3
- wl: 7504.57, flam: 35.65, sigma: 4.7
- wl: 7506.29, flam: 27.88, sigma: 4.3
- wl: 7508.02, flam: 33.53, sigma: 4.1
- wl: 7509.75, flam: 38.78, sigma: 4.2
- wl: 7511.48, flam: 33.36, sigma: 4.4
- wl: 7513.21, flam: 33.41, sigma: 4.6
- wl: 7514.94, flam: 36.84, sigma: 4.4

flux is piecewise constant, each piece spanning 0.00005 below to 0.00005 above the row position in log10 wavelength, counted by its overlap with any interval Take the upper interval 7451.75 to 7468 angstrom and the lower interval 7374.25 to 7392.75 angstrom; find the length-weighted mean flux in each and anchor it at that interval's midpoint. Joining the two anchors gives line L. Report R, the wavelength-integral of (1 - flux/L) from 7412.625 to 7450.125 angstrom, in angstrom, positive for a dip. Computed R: 4.3 angstrom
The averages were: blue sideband 36.1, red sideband 35.3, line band 31.5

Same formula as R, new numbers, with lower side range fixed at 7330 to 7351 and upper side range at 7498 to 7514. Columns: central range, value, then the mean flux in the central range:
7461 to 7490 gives -3.7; 36.9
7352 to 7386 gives -2.0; 35.1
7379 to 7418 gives -0.5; 33.5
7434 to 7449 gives 1.2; 30.3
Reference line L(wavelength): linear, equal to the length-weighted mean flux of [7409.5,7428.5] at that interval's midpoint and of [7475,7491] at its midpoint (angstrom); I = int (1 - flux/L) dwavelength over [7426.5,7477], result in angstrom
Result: -1.8 angstrom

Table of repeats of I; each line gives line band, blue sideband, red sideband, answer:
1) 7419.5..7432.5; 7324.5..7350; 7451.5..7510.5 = 0.46 angstrom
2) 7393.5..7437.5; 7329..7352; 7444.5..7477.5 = 3.06 angstrom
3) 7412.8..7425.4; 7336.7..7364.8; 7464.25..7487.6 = 2.47 angstrom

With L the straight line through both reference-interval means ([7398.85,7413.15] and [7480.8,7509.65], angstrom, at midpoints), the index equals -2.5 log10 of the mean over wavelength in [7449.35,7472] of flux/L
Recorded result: -0.110 mag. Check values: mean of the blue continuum 31.7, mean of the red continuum 32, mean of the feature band 35.3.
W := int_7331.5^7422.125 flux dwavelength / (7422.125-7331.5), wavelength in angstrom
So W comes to 33.5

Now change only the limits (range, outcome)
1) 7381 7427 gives 32.8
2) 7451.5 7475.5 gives 35.7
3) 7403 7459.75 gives 31.7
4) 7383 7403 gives 35.6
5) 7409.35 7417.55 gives 28.5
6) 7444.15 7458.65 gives 33.5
